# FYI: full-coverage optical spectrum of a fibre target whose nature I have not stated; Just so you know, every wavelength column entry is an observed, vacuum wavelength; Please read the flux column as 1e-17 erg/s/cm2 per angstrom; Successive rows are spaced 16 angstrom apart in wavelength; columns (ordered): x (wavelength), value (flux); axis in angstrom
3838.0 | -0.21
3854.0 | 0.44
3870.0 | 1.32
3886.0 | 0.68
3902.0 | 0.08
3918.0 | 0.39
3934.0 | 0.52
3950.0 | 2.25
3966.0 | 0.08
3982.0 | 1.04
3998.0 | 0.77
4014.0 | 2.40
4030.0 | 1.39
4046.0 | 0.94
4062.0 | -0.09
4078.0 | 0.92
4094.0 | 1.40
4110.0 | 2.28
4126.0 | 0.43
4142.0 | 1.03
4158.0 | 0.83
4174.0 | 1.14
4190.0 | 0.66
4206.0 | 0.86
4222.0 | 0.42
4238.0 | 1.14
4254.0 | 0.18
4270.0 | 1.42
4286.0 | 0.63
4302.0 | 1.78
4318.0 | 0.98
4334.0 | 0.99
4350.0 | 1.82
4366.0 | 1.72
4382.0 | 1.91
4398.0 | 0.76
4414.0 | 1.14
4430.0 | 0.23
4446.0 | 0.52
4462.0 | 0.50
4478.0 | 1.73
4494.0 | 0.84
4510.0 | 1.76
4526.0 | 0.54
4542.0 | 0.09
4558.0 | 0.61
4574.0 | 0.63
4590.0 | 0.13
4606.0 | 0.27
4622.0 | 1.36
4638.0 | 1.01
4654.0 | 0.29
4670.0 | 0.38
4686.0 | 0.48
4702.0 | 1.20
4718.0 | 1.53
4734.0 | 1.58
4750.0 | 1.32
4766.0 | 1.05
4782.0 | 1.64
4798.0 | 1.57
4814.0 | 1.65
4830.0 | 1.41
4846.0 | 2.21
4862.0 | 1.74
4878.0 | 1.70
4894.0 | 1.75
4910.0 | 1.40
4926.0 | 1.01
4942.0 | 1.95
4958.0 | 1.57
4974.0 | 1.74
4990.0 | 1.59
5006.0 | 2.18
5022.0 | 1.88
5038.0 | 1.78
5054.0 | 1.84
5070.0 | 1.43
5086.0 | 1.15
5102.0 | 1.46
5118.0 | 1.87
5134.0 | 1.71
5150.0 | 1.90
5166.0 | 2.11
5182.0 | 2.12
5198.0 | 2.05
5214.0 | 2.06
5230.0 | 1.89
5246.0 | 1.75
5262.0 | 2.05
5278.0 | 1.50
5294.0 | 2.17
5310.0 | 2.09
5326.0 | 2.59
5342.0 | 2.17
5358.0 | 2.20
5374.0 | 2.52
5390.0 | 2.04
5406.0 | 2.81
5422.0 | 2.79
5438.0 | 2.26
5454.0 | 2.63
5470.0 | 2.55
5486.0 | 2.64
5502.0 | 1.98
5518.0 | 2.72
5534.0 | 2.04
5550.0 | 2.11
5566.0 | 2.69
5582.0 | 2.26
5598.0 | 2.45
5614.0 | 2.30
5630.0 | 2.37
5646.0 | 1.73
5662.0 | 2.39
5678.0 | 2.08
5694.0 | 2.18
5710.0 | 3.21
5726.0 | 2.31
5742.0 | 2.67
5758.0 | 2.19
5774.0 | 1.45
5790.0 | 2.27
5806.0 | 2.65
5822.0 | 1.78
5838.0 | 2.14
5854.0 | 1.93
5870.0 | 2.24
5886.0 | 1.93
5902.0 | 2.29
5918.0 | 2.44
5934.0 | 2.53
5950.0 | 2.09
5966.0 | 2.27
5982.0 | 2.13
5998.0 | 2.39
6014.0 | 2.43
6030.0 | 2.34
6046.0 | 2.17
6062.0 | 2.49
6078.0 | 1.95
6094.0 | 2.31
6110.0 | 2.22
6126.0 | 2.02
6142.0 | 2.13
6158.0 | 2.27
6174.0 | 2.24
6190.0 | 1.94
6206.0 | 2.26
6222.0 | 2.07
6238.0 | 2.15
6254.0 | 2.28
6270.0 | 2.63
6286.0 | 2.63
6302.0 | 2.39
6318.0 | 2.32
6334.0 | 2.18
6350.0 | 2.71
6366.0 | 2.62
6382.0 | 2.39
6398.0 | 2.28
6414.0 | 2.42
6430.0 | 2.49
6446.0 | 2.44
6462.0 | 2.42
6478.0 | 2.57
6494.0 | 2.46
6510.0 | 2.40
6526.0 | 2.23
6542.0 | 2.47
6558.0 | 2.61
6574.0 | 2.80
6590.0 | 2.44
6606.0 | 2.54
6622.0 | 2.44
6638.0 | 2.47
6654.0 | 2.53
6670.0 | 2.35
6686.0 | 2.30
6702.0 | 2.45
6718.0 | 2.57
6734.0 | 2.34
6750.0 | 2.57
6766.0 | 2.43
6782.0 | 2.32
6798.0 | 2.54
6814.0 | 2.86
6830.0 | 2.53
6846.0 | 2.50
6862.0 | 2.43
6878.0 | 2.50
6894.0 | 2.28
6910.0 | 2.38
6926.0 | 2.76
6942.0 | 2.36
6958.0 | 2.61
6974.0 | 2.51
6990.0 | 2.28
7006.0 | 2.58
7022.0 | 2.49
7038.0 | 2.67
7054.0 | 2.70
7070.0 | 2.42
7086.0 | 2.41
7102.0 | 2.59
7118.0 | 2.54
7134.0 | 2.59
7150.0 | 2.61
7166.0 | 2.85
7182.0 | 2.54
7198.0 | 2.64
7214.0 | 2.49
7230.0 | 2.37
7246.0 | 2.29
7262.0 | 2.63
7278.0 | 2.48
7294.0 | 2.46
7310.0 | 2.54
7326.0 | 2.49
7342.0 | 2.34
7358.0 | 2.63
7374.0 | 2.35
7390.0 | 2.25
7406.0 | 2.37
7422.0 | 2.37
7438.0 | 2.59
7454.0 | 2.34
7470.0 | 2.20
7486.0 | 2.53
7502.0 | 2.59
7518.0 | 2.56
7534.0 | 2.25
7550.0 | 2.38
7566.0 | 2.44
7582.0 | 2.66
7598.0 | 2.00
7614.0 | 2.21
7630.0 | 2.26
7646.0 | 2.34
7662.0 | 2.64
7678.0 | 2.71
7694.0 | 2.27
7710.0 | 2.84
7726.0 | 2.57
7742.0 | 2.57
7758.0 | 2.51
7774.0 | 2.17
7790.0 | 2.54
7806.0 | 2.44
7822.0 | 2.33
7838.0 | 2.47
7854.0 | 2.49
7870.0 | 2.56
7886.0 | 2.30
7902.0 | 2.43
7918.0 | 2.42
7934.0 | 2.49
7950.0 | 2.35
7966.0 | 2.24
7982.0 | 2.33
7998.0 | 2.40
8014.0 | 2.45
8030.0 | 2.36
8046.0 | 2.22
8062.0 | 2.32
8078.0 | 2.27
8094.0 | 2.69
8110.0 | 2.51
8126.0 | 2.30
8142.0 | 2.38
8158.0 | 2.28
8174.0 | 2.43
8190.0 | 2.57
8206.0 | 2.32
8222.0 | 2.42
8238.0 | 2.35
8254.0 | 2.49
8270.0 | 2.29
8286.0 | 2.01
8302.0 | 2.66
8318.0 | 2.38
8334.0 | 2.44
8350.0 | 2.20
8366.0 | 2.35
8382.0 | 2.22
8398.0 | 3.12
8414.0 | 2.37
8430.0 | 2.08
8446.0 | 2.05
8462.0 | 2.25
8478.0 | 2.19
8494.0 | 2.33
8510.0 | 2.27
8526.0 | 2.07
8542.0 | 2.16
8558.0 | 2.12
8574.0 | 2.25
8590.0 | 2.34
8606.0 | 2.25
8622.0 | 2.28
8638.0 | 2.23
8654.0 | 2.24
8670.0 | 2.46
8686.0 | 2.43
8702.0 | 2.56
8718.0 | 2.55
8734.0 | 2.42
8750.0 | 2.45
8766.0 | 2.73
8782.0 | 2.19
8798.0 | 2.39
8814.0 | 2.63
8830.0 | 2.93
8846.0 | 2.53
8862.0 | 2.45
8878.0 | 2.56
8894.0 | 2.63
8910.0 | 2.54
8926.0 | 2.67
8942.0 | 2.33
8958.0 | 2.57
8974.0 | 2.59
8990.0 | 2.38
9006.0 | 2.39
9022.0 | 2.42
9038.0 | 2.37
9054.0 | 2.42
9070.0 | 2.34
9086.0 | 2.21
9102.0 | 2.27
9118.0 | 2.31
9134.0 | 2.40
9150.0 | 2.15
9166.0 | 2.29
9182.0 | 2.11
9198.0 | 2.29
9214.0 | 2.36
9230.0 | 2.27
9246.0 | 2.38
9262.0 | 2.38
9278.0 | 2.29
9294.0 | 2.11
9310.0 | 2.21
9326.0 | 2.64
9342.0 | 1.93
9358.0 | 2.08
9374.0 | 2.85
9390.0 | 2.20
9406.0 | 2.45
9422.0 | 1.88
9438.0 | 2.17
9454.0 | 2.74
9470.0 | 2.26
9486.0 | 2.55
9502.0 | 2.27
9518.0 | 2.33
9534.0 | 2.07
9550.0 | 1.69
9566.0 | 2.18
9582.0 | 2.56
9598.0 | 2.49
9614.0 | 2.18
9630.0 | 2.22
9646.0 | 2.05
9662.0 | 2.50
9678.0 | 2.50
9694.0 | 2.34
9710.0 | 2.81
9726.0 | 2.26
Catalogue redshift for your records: 0.185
